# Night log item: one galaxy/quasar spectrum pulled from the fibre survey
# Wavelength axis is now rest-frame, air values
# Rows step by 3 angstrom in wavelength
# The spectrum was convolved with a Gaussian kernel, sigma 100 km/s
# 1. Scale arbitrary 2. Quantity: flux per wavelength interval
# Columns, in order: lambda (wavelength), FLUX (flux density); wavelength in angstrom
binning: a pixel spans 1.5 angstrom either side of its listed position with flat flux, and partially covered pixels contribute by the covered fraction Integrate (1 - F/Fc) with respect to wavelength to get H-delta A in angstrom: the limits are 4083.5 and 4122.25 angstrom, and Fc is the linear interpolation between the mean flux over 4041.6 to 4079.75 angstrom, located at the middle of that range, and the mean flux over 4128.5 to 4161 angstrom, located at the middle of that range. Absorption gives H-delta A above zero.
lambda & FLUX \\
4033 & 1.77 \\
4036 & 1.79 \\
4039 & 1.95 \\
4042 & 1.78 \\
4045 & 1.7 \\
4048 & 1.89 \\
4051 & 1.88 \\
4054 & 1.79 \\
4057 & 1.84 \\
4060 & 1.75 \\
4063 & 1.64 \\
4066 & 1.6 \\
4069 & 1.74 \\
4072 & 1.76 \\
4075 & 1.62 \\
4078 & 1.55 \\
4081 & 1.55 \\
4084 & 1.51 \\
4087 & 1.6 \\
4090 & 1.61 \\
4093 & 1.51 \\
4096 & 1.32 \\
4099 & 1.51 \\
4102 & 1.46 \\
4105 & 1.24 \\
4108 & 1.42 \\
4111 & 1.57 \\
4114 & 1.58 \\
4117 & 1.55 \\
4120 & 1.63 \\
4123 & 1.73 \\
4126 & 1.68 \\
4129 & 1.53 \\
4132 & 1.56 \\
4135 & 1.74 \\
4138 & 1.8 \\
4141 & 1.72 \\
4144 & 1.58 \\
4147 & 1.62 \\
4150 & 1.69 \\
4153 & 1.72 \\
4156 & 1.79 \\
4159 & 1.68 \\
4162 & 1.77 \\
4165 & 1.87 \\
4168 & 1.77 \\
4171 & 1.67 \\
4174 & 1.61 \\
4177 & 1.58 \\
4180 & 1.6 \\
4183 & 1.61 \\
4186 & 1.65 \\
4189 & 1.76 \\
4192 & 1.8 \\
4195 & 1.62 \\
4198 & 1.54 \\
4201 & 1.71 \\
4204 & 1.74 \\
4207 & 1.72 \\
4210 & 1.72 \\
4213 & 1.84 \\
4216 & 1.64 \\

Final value 4.6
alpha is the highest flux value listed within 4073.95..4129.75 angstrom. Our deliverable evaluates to 1.73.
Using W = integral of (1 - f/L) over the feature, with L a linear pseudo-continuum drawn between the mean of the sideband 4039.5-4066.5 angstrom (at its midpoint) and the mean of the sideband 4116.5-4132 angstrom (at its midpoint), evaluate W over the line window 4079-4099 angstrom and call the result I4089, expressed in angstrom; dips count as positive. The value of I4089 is 2.1 angstrom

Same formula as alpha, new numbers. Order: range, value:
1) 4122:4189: 1.87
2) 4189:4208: 1.8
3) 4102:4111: 1.57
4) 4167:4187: 1.77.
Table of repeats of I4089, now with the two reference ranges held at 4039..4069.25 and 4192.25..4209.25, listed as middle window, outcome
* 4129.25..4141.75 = 0.24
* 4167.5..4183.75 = 0.58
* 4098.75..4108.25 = 1.90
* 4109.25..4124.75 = 1.09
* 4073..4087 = 1.48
